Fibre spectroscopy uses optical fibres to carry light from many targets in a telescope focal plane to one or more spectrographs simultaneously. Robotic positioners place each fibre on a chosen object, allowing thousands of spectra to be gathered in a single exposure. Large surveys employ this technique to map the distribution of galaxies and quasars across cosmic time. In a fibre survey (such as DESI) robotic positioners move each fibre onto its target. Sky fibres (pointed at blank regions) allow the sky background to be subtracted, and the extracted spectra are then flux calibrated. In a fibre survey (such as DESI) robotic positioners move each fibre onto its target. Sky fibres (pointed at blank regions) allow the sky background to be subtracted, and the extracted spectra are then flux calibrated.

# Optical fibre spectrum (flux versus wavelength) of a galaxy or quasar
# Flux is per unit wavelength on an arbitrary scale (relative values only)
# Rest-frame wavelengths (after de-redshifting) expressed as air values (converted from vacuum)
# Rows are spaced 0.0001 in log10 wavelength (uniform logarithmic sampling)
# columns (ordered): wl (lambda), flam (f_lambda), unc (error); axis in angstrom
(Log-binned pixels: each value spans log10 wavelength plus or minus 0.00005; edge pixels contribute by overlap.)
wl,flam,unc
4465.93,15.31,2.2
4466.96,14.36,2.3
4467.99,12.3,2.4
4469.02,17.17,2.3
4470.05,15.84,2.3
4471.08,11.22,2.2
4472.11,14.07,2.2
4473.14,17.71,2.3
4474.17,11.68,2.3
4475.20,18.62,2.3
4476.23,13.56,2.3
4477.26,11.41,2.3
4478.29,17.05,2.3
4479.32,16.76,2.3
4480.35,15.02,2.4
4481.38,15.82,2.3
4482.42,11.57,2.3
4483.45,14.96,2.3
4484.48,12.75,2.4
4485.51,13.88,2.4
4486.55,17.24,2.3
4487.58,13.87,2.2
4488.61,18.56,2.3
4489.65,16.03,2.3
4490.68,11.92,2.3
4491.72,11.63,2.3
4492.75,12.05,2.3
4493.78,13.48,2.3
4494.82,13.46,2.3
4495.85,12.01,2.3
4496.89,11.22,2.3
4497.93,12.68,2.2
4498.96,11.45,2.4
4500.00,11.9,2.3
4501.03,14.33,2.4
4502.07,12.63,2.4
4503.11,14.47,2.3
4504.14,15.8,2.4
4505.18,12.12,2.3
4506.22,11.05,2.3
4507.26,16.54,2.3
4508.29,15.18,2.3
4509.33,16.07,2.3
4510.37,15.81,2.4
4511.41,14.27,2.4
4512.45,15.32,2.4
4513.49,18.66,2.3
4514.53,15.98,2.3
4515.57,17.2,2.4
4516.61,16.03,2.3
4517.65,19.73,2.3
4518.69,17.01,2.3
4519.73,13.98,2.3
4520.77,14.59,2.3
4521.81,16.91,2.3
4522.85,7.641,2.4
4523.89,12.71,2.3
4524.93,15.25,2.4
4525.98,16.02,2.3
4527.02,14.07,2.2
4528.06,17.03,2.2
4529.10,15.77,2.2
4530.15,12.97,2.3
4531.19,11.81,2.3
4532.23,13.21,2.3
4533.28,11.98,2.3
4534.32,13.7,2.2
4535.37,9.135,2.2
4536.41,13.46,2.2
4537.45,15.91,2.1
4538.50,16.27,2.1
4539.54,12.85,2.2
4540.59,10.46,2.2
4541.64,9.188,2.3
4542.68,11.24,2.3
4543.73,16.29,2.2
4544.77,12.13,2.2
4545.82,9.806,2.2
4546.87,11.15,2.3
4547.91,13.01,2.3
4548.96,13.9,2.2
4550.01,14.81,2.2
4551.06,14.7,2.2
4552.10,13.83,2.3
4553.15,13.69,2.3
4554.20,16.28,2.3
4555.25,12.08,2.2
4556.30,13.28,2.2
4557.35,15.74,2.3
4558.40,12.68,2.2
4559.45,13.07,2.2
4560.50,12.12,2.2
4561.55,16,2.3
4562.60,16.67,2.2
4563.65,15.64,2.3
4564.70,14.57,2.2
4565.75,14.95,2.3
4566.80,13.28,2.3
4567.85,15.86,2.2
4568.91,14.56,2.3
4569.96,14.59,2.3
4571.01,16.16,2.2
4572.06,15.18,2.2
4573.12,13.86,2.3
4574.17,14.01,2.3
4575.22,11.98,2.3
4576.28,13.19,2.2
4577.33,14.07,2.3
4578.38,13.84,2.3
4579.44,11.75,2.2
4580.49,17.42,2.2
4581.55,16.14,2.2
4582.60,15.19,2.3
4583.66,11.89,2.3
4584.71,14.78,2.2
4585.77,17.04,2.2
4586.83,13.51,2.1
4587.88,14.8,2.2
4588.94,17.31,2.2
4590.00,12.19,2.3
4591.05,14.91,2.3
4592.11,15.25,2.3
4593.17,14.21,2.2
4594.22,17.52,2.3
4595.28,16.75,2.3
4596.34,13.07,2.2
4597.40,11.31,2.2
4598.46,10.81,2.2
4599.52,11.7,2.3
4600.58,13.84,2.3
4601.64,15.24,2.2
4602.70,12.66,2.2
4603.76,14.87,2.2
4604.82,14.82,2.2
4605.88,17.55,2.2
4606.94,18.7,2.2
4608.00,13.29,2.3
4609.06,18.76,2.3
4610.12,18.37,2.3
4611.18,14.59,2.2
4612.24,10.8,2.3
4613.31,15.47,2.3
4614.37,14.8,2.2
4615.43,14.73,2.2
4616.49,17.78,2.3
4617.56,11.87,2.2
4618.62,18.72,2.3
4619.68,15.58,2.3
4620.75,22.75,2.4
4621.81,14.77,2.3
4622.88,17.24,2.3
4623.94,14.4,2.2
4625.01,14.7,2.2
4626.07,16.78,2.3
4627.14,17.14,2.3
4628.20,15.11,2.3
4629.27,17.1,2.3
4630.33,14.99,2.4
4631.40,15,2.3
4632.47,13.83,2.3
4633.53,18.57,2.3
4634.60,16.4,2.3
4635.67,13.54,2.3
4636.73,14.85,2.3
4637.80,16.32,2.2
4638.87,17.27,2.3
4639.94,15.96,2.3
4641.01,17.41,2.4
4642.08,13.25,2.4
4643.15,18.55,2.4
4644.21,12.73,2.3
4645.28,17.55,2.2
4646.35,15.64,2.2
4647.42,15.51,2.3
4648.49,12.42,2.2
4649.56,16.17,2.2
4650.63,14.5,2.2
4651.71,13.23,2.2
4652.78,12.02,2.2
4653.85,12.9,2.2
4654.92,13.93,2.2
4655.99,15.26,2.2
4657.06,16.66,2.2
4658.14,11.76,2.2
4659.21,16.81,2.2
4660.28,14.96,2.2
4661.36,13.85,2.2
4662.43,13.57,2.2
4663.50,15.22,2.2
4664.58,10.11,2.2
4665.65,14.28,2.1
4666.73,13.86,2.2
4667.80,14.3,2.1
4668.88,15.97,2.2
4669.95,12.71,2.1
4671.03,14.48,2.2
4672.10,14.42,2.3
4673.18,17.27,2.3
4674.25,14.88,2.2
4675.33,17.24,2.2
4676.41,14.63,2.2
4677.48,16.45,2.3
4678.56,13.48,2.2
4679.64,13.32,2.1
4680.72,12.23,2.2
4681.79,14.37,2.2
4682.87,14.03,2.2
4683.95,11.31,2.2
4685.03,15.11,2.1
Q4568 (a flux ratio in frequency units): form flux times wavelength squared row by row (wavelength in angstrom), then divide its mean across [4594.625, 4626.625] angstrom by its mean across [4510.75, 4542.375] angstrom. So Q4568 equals 1.11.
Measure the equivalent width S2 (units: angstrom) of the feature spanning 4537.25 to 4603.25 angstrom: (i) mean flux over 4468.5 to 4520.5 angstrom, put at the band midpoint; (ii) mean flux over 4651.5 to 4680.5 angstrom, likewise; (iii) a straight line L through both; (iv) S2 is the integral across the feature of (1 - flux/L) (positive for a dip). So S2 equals 2.2 angstrom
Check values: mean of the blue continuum 14.6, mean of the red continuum 14.3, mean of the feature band 14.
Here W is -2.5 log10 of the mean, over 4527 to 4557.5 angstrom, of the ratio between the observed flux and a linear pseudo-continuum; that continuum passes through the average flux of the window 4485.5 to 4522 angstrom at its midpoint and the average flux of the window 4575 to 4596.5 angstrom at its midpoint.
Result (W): 0.10 mag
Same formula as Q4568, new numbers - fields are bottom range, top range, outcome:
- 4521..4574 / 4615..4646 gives 1.21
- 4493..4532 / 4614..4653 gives 1.15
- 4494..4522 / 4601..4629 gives 1.13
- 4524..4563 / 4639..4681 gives 1.14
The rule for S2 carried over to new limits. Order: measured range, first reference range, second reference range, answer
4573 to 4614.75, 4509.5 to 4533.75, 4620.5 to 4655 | 2.0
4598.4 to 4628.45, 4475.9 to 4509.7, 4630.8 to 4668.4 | -1.9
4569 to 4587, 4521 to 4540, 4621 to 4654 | 0.1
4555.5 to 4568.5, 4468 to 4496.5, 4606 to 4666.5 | 0.4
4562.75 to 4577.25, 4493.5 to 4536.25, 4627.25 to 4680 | 0.0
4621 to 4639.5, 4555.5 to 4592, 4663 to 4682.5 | -1.9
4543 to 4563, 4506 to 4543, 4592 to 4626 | 1.3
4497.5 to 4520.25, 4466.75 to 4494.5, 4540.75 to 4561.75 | -1.6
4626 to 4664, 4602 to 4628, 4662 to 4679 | 0.0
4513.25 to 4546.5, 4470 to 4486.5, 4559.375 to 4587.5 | 1.3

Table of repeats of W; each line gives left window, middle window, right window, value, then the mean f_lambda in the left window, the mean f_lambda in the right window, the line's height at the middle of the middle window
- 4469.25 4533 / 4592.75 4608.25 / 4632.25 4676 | 0.02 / 14.4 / 14.9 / 14.7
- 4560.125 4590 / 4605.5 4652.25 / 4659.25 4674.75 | -0.09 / 14.6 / 14.4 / 14.5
